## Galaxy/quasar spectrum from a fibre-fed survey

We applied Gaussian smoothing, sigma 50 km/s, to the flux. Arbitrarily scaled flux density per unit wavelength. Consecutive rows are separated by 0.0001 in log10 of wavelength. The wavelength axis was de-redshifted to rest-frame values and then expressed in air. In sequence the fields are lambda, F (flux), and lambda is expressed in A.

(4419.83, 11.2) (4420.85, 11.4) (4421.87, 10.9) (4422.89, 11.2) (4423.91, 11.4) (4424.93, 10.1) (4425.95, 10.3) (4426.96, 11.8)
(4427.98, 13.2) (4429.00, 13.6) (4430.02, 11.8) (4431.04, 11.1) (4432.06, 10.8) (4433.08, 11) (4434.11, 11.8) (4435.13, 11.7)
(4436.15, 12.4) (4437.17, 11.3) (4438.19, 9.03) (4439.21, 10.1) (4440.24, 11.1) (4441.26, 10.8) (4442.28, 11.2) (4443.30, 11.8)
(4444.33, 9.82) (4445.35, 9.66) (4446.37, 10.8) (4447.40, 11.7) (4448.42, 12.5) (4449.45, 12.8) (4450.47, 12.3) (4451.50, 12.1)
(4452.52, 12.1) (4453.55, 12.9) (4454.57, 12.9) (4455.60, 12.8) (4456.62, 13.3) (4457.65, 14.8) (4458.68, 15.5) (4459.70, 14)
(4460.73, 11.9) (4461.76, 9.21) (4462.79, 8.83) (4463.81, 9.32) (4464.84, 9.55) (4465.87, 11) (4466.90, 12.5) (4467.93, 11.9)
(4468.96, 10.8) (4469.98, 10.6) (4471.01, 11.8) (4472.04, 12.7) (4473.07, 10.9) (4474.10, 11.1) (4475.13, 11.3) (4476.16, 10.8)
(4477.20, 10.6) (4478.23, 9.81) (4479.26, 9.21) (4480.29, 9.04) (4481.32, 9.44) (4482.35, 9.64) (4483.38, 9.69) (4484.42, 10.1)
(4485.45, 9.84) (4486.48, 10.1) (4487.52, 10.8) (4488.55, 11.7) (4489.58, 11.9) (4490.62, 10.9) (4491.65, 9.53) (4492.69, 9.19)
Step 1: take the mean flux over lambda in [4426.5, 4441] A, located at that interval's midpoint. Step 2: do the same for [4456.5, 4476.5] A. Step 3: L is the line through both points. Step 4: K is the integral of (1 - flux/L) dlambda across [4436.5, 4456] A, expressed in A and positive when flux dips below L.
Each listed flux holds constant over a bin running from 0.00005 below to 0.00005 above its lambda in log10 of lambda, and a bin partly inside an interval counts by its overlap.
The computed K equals 0.07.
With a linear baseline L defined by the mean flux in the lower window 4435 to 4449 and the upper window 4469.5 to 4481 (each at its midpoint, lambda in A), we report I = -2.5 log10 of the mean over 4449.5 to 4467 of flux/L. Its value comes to -0.116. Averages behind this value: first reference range 11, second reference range 10.7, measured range 12.1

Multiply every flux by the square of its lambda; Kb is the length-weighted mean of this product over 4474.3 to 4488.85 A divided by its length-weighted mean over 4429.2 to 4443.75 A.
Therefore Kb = 0.9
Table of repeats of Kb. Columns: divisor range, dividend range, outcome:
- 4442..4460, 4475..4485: 0.81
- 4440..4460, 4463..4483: 0.87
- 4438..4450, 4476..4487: 0.91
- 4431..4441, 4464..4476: 1.03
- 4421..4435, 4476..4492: 0.91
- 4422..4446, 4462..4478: 0.99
